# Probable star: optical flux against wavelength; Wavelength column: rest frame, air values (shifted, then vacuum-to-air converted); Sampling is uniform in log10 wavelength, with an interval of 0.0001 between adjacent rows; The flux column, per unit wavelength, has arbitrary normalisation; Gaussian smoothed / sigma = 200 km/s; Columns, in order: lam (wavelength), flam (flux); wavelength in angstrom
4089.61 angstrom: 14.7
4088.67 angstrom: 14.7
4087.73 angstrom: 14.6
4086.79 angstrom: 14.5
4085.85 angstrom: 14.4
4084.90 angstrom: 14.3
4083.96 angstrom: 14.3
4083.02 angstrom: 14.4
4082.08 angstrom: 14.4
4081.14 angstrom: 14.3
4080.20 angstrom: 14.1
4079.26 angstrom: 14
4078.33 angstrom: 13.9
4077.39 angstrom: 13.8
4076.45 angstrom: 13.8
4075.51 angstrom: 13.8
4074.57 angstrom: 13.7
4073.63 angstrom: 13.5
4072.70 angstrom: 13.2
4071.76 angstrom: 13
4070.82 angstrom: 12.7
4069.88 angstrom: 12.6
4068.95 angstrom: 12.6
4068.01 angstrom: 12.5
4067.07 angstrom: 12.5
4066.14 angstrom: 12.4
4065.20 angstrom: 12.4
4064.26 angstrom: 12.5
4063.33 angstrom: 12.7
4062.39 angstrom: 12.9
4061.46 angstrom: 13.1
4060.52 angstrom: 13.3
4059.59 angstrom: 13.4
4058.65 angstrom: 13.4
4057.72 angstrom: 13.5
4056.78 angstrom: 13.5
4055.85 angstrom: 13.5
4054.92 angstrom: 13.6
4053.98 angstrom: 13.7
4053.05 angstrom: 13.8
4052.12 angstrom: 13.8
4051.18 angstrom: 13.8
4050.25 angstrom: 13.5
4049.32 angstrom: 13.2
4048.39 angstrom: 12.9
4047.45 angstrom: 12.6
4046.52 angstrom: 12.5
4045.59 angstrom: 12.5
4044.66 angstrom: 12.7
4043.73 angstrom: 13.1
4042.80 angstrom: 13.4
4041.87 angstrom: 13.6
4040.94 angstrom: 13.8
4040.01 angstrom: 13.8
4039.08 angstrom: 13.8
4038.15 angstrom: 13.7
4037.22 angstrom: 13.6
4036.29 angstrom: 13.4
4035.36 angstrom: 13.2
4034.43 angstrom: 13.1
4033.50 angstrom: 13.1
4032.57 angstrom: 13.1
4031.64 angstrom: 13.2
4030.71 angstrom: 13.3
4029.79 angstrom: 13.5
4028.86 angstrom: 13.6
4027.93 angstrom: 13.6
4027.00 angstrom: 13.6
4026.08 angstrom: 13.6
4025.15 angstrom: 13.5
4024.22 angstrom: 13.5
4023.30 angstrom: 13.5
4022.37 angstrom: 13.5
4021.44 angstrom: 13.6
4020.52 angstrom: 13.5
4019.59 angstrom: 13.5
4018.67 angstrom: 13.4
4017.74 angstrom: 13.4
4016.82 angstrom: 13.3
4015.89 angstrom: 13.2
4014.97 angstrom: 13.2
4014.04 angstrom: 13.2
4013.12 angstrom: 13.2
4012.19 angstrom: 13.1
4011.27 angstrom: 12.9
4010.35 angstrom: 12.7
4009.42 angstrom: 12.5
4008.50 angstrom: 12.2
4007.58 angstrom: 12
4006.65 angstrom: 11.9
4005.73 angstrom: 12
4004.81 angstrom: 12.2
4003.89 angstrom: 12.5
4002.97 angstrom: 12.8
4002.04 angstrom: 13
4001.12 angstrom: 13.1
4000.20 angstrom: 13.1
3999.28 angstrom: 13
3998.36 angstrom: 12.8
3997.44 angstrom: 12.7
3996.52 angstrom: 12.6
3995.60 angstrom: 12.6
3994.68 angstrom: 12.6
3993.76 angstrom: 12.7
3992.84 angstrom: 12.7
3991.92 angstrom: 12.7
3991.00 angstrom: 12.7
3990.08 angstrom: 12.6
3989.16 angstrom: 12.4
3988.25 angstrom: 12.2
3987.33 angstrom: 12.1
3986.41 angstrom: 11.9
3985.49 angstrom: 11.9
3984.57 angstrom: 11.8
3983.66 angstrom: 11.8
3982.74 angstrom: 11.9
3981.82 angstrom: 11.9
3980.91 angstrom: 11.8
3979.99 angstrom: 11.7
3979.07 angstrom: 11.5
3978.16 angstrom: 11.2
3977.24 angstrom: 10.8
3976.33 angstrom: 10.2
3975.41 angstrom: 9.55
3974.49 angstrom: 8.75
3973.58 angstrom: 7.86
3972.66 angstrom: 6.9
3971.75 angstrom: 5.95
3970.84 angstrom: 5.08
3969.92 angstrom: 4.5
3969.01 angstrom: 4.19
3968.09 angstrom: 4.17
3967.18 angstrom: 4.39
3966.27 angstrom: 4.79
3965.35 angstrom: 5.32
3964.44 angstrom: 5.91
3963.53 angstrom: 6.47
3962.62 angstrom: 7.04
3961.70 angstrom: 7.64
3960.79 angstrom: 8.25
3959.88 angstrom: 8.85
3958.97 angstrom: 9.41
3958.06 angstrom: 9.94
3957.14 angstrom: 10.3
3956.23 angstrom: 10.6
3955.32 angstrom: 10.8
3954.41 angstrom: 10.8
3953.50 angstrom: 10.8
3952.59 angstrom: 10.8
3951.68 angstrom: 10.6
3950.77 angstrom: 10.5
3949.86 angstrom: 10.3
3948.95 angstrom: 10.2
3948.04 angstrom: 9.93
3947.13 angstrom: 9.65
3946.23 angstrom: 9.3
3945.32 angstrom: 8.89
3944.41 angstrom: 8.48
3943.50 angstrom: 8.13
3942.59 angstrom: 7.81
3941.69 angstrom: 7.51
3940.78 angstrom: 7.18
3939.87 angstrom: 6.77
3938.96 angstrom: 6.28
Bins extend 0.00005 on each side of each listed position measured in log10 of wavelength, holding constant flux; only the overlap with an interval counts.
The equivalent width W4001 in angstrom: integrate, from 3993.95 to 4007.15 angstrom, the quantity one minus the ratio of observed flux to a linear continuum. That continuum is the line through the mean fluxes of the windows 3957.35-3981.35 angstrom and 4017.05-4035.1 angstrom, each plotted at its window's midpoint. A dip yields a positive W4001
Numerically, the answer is -2.1 angstrom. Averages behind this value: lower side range 7.8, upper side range 13.4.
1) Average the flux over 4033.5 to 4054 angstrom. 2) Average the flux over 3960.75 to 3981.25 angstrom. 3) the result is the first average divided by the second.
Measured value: 1.77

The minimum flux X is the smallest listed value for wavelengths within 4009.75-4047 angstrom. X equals 12.5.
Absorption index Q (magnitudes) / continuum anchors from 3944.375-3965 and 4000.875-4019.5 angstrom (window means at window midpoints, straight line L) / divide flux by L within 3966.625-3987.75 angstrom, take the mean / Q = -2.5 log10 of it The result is 0.18 mag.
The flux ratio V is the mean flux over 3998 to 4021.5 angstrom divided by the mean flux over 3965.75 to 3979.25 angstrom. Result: 1.78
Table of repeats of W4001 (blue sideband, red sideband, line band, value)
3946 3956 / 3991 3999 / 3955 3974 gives 6.9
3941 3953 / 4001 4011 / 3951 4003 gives 4.2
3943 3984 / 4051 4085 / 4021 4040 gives -2.7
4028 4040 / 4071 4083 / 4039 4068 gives 0.8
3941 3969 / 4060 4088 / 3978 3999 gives -4.9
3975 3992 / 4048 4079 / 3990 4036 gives -2.8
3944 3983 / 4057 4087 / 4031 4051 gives -1.9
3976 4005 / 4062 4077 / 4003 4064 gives -2.8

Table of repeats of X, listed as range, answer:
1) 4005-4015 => 11.9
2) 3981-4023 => 11.8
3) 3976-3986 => 10.2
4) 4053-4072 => 12.4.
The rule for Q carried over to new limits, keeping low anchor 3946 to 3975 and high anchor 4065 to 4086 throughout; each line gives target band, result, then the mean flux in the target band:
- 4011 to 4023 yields -0.23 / 13.3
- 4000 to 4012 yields -0.22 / 12.5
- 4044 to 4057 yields -0.08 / 13.3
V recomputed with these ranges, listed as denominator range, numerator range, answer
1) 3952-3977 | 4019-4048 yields 1.71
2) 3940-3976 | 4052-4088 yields 1.66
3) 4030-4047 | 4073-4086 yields 1.06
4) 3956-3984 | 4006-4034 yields 1.58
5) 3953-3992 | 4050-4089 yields 1.45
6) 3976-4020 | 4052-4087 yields 1.08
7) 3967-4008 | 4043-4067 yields 1.20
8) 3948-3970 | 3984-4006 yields 1.51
